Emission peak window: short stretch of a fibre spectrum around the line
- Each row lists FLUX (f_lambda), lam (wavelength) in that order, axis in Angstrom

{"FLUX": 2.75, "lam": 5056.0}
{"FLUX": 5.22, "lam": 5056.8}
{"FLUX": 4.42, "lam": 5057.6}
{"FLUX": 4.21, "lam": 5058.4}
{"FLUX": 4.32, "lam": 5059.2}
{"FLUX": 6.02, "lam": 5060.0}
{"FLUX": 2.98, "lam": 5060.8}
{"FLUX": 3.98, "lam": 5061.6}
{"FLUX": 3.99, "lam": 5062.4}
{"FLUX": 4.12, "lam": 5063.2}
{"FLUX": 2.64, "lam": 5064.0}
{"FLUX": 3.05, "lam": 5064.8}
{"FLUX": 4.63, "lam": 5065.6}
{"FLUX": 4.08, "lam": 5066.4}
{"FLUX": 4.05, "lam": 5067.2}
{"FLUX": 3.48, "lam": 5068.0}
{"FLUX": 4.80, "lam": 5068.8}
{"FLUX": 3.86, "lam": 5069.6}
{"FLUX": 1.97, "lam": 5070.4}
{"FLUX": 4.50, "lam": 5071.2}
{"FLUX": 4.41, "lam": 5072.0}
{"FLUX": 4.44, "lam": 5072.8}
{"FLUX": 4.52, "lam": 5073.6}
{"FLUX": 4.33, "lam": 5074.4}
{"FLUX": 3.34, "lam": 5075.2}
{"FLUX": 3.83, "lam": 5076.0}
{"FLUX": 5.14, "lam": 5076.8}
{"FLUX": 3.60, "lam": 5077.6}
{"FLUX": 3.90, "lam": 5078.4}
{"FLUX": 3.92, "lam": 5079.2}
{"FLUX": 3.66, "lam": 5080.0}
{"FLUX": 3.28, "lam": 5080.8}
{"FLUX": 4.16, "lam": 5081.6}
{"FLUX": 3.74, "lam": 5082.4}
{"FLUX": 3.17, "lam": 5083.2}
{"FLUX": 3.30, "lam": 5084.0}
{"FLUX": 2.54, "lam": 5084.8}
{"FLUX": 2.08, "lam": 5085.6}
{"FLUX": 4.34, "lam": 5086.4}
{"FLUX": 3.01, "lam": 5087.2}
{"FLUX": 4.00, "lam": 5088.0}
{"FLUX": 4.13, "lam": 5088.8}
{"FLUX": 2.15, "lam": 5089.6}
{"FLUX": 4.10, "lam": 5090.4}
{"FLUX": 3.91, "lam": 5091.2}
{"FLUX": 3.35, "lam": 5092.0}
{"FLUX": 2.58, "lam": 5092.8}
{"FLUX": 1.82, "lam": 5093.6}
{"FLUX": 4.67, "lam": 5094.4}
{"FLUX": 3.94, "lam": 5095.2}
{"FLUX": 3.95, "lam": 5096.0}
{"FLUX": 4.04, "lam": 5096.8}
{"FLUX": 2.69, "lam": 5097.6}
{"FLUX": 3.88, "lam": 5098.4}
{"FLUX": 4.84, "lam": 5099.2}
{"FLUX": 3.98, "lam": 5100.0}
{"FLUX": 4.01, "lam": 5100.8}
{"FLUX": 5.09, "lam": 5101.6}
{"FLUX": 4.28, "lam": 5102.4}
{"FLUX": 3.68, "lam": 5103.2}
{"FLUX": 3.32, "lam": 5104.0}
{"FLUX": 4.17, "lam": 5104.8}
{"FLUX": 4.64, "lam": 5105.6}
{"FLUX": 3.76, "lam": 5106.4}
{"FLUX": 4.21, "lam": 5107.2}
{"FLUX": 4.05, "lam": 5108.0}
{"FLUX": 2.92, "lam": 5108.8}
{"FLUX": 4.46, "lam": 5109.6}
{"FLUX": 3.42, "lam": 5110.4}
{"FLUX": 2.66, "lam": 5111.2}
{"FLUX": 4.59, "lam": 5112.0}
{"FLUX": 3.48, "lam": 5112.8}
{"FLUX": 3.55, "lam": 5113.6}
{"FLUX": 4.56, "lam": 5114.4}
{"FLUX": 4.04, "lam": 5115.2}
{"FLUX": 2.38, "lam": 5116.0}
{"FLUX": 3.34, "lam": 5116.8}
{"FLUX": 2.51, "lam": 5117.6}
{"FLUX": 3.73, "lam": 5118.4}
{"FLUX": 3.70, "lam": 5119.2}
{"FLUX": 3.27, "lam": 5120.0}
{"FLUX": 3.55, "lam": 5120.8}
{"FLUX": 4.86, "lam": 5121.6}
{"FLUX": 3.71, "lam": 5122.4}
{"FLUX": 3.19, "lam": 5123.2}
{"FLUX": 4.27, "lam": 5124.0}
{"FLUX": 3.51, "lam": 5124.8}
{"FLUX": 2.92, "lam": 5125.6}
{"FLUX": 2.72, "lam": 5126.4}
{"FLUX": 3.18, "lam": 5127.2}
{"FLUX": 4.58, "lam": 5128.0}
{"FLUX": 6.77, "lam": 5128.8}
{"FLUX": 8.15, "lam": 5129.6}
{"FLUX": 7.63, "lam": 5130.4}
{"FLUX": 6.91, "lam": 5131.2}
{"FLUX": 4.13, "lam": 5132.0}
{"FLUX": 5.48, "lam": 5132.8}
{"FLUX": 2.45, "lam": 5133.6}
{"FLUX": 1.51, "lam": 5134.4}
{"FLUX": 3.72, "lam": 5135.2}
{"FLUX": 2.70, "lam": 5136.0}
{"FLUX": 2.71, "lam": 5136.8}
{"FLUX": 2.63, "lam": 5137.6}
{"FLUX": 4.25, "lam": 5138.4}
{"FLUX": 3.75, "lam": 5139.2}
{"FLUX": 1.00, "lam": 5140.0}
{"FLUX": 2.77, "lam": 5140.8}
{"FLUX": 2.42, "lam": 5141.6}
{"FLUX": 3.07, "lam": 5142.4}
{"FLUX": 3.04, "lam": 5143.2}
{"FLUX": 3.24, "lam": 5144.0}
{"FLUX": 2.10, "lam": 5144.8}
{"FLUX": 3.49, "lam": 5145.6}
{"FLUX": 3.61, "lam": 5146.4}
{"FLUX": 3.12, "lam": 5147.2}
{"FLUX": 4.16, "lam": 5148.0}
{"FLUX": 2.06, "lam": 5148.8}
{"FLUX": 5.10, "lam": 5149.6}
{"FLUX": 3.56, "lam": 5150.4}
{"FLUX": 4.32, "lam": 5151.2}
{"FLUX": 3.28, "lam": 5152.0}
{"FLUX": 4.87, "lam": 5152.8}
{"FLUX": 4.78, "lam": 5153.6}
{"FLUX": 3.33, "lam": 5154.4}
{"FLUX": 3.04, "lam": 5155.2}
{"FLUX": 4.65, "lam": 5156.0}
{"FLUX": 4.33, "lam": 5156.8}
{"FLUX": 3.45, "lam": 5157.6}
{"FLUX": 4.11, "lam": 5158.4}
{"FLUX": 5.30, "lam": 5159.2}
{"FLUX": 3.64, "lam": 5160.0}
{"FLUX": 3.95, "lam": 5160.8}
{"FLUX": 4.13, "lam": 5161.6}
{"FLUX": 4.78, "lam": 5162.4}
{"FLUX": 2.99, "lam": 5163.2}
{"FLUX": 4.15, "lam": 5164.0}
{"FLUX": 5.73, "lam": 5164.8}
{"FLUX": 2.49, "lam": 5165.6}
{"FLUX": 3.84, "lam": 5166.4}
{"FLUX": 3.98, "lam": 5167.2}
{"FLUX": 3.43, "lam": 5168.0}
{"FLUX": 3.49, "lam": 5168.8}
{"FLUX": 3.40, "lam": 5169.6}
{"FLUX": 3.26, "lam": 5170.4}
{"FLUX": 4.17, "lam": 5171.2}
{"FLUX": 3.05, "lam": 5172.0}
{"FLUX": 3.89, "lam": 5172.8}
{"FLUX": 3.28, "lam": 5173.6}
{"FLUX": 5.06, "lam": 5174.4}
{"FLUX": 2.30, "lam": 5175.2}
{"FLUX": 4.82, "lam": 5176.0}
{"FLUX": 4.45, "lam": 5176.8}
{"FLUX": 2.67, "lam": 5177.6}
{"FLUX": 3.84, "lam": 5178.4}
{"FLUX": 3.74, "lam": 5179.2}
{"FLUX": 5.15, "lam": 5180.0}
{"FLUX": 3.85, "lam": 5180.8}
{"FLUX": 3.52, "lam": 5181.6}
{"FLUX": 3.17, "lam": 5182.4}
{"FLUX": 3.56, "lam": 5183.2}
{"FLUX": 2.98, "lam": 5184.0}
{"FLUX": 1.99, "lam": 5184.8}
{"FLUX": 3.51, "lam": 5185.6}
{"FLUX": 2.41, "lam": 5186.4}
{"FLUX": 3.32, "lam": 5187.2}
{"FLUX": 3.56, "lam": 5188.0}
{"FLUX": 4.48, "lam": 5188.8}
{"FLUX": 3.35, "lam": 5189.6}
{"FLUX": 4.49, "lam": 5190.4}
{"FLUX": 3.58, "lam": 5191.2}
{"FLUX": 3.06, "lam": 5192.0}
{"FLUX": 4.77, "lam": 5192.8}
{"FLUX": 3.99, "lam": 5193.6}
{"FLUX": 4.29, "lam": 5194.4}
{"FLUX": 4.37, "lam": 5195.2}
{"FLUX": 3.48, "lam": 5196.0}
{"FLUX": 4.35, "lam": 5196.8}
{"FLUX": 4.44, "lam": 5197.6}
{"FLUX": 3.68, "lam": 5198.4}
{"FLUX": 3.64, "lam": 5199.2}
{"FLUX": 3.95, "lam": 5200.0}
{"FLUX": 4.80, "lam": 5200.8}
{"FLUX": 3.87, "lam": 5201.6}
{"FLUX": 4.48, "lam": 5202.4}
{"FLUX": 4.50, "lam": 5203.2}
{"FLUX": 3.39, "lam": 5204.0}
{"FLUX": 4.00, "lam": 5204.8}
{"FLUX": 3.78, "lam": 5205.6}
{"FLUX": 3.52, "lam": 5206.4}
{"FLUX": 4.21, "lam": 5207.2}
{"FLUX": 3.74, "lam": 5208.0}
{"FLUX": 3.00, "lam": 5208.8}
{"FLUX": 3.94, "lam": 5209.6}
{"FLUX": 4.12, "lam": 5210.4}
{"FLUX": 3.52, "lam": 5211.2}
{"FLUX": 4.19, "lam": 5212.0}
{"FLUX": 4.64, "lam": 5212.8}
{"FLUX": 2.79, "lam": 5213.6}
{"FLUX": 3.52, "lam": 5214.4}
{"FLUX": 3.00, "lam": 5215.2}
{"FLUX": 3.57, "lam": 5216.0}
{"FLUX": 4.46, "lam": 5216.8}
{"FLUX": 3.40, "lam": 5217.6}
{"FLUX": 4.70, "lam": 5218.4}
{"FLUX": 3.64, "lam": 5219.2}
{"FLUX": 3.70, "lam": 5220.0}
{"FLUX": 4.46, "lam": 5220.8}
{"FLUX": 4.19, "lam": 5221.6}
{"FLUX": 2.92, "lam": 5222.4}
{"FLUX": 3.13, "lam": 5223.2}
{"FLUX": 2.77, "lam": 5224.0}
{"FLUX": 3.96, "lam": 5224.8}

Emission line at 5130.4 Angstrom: H-gamma 4340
